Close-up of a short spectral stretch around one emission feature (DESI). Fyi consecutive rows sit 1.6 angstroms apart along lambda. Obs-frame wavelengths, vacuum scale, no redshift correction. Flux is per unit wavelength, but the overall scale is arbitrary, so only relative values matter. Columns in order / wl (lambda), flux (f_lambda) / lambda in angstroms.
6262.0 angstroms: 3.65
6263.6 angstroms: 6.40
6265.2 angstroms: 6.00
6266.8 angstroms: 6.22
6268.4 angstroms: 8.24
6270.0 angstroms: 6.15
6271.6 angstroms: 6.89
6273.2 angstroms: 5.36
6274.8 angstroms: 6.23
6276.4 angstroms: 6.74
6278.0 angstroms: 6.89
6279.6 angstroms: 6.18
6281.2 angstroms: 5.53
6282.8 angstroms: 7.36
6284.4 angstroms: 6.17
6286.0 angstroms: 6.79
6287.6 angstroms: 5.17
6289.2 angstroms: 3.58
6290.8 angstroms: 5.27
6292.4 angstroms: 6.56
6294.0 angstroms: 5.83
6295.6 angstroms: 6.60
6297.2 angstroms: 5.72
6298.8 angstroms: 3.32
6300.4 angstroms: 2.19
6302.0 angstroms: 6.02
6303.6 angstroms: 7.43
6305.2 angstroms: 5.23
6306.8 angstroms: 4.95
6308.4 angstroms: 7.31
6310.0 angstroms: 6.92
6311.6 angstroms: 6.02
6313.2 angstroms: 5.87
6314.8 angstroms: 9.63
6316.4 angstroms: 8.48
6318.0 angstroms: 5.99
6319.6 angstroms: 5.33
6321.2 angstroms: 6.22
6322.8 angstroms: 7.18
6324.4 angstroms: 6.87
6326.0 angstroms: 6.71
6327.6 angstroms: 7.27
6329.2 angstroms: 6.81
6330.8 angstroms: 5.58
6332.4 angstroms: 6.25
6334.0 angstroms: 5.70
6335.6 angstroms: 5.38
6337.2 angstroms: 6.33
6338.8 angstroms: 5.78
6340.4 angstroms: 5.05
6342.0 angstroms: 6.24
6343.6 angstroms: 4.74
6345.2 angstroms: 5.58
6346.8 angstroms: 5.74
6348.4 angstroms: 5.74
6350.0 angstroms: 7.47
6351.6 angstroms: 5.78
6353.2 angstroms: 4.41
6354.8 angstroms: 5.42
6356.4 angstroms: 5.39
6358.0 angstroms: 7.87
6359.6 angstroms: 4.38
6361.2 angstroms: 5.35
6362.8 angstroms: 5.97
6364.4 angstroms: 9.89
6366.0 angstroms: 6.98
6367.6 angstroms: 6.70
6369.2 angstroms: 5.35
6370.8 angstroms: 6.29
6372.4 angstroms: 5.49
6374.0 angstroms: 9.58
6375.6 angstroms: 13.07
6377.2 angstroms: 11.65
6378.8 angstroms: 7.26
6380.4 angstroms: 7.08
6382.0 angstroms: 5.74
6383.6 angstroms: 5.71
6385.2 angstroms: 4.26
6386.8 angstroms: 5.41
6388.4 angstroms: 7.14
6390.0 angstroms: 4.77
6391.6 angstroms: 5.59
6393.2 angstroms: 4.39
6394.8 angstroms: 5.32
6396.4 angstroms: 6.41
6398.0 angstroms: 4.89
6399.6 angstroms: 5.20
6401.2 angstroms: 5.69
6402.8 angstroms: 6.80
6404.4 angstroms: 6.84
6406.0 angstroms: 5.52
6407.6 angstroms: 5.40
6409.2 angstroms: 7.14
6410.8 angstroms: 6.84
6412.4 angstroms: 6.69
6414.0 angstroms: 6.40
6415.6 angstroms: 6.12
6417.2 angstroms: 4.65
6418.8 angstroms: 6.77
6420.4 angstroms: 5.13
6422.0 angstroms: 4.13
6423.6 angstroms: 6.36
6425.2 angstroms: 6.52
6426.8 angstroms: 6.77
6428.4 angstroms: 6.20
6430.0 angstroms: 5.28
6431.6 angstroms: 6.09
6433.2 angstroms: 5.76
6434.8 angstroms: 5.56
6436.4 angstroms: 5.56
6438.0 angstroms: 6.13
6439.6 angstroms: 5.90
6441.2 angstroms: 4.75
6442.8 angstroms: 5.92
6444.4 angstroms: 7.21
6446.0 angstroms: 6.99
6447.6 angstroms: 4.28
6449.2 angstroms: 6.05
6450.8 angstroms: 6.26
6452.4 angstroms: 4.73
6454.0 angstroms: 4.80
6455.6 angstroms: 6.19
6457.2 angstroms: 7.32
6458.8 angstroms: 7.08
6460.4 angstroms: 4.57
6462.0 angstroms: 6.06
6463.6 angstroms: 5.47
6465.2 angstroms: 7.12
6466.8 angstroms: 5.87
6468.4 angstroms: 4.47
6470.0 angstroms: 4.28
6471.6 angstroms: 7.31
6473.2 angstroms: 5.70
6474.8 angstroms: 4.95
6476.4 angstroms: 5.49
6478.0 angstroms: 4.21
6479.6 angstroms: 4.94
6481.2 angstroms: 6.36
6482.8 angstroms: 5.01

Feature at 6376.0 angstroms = [O III] 5007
